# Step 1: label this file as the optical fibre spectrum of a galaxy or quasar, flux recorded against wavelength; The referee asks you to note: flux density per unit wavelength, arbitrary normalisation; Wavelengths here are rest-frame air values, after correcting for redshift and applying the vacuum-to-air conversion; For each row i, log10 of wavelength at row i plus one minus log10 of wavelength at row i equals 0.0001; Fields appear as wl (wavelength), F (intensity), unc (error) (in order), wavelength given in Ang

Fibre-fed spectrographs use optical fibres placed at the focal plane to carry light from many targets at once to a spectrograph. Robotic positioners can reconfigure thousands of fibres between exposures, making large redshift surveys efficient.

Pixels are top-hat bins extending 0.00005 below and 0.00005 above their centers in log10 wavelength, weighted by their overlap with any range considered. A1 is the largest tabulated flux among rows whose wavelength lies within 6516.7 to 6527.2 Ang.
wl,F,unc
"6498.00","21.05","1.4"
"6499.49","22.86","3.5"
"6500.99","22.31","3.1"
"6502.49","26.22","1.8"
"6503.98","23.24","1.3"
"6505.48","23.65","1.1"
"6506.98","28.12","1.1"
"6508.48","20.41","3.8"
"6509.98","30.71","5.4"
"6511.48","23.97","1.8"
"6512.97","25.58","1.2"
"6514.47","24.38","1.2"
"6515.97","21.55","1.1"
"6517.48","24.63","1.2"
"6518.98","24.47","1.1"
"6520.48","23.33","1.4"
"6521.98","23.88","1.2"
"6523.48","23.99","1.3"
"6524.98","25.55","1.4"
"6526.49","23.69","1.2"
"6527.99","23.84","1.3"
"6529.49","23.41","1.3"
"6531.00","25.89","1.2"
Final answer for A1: 25.55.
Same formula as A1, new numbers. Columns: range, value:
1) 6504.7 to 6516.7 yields 30.71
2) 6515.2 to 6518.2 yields 24.63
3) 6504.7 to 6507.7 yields 28.12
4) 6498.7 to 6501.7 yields 22.86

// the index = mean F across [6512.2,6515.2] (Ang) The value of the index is 25.1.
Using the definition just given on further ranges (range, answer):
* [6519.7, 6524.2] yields 23.8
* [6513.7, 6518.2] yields 23.5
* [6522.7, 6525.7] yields 24.8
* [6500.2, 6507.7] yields 24.7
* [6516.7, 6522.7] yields 24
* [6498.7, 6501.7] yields 22.6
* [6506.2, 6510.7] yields 26.3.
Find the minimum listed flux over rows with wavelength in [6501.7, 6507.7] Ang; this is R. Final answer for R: 23.24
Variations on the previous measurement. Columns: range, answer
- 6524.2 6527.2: 23.69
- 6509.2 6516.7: 21.55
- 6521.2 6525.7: 23.88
